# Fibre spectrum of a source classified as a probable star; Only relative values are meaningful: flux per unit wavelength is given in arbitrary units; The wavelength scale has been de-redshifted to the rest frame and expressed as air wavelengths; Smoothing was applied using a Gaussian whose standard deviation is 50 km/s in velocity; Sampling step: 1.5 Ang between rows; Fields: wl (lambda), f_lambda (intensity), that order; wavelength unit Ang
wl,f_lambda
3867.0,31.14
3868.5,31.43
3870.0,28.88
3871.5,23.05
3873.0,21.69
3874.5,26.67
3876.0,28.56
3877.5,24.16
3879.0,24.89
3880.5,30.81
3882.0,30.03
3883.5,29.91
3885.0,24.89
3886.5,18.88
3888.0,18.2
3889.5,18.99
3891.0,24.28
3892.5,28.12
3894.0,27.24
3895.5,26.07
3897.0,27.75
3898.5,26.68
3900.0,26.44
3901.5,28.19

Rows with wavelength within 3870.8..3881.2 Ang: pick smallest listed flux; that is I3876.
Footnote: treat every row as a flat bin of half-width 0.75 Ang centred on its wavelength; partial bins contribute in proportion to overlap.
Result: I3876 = 21.69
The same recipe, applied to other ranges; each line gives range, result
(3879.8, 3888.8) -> 18.2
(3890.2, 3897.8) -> 24.28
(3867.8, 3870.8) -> 28.88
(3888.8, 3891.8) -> 18.99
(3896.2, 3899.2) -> 26.68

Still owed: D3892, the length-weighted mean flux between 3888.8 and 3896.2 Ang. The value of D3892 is 25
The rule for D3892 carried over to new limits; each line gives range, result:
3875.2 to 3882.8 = 27.7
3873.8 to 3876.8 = 27.6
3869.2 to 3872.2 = 26.1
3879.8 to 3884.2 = 30.2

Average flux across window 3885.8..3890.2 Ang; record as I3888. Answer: 18.7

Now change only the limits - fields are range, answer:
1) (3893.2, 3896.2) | 26.7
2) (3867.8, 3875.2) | 26.3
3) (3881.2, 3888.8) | 24.4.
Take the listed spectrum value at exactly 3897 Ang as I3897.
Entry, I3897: 27.75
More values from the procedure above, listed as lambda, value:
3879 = 24.89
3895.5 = 26.07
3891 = 24.28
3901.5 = 28.19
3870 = 28.88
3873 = 21.69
